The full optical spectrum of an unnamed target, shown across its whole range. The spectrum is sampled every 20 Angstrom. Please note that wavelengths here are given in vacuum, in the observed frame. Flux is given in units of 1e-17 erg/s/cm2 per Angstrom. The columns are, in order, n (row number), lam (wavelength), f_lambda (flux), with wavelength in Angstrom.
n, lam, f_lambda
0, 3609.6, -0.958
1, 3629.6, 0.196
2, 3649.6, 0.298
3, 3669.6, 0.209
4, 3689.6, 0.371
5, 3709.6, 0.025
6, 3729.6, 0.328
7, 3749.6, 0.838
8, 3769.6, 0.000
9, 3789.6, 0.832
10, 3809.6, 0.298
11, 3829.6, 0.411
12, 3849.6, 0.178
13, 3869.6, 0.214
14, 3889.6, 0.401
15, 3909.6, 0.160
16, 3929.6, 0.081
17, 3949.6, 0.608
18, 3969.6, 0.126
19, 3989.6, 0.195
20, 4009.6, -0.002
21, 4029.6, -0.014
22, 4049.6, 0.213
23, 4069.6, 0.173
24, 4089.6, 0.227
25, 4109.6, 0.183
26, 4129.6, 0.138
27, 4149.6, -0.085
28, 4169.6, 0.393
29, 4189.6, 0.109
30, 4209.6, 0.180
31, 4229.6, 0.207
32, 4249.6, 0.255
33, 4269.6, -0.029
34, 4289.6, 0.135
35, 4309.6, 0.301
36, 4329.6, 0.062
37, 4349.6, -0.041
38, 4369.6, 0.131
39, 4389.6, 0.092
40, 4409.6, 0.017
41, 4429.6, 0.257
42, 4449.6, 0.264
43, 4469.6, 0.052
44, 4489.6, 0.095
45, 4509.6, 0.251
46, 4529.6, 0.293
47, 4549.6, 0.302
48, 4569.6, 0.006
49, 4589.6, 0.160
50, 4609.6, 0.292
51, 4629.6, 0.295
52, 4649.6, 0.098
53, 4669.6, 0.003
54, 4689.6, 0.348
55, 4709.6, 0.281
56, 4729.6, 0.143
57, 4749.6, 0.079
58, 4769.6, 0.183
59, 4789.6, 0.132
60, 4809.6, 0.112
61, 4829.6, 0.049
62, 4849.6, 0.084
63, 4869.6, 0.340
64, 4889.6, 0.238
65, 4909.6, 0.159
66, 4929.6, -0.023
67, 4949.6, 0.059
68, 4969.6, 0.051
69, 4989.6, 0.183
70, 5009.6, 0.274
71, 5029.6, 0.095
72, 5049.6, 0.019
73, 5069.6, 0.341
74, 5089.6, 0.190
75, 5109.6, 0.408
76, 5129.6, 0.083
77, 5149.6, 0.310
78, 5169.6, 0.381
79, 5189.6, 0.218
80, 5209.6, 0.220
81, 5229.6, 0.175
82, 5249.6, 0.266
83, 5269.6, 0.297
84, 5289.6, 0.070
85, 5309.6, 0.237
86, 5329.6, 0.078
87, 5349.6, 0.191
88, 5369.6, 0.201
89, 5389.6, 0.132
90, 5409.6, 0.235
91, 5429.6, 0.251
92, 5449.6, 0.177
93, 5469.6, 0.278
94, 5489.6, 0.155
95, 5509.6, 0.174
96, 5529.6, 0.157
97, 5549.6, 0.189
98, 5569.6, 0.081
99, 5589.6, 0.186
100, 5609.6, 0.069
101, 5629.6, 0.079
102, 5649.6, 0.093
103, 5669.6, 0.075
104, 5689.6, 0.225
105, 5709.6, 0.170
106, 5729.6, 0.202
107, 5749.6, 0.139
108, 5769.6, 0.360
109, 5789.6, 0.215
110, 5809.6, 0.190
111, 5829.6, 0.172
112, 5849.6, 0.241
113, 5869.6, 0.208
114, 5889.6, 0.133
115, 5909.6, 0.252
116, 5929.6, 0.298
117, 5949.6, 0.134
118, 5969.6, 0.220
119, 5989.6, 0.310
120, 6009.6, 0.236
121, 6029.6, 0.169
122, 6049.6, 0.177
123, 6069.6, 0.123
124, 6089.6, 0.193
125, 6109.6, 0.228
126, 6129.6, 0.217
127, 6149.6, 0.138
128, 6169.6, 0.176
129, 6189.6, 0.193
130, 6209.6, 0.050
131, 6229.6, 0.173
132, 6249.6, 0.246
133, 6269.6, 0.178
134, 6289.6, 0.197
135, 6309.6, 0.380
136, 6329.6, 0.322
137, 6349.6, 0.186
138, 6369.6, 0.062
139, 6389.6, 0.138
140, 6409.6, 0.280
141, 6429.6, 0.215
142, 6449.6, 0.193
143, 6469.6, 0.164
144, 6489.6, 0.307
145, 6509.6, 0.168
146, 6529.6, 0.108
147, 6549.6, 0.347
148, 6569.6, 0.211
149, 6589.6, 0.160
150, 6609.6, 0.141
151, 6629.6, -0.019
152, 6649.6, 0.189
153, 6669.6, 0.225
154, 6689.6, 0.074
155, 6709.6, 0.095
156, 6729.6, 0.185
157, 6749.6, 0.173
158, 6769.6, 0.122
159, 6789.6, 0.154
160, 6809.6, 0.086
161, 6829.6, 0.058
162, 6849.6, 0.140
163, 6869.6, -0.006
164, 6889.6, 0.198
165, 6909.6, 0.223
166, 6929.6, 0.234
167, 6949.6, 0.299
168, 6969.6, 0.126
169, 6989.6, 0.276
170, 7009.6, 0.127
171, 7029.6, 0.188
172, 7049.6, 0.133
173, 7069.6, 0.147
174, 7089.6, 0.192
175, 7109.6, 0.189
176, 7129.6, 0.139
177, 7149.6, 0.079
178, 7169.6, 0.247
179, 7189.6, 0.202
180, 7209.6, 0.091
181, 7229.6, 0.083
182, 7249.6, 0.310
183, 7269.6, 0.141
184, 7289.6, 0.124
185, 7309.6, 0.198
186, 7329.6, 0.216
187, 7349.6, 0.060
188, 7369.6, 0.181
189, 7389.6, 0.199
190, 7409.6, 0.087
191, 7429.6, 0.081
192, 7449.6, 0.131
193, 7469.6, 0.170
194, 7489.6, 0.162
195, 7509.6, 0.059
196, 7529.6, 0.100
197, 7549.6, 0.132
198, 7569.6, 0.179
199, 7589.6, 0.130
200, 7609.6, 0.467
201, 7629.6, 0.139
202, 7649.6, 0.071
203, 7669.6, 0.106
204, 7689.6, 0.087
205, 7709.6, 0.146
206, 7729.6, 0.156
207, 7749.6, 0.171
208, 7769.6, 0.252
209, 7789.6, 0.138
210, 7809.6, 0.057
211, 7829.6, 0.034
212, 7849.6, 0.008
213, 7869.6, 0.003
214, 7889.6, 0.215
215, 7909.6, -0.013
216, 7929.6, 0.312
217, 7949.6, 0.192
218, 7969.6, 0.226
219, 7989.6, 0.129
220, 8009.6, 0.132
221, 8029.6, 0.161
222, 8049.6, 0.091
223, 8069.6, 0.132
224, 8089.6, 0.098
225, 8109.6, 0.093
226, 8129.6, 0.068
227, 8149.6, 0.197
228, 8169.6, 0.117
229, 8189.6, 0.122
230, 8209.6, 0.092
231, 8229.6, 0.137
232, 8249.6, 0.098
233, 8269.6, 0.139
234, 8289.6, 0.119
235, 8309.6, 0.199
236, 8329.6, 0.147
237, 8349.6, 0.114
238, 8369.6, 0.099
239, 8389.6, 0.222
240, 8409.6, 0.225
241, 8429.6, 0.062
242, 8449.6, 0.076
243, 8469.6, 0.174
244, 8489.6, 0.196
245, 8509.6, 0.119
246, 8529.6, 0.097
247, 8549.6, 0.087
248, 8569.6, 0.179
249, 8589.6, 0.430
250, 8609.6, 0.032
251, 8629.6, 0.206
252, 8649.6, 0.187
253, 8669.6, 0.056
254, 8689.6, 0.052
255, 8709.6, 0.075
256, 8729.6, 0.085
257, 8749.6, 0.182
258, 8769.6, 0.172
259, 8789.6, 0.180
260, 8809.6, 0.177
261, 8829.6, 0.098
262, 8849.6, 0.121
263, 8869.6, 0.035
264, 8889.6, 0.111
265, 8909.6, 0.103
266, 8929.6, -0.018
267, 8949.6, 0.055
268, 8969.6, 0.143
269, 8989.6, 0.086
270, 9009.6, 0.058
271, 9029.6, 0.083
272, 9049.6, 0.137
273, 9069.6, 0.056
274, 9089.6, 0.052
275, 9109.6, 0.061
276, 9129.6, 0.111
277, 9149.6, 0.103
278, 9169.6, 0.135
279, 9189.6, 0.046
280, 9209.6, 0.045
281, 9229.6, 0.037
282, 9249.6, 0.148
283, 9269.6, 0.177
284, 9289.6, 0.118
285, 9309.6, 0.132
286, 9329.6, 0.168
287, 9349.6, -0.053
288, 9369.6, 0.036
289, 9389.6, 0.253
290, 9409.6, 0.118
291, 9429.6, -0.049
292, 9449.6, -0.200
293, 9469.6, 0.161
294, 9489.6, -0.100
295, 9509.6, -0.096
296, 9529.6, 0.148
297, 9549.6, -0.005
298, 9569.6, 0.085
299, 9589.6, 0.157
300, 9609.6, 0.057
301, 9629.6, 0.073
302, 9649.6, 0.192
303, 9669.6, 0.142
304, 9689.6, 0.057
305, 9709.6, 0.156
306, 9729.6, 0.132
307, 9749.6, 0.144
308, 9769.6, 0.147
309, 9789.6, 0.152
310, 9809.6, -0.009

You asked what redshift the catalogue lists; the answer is 0.31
